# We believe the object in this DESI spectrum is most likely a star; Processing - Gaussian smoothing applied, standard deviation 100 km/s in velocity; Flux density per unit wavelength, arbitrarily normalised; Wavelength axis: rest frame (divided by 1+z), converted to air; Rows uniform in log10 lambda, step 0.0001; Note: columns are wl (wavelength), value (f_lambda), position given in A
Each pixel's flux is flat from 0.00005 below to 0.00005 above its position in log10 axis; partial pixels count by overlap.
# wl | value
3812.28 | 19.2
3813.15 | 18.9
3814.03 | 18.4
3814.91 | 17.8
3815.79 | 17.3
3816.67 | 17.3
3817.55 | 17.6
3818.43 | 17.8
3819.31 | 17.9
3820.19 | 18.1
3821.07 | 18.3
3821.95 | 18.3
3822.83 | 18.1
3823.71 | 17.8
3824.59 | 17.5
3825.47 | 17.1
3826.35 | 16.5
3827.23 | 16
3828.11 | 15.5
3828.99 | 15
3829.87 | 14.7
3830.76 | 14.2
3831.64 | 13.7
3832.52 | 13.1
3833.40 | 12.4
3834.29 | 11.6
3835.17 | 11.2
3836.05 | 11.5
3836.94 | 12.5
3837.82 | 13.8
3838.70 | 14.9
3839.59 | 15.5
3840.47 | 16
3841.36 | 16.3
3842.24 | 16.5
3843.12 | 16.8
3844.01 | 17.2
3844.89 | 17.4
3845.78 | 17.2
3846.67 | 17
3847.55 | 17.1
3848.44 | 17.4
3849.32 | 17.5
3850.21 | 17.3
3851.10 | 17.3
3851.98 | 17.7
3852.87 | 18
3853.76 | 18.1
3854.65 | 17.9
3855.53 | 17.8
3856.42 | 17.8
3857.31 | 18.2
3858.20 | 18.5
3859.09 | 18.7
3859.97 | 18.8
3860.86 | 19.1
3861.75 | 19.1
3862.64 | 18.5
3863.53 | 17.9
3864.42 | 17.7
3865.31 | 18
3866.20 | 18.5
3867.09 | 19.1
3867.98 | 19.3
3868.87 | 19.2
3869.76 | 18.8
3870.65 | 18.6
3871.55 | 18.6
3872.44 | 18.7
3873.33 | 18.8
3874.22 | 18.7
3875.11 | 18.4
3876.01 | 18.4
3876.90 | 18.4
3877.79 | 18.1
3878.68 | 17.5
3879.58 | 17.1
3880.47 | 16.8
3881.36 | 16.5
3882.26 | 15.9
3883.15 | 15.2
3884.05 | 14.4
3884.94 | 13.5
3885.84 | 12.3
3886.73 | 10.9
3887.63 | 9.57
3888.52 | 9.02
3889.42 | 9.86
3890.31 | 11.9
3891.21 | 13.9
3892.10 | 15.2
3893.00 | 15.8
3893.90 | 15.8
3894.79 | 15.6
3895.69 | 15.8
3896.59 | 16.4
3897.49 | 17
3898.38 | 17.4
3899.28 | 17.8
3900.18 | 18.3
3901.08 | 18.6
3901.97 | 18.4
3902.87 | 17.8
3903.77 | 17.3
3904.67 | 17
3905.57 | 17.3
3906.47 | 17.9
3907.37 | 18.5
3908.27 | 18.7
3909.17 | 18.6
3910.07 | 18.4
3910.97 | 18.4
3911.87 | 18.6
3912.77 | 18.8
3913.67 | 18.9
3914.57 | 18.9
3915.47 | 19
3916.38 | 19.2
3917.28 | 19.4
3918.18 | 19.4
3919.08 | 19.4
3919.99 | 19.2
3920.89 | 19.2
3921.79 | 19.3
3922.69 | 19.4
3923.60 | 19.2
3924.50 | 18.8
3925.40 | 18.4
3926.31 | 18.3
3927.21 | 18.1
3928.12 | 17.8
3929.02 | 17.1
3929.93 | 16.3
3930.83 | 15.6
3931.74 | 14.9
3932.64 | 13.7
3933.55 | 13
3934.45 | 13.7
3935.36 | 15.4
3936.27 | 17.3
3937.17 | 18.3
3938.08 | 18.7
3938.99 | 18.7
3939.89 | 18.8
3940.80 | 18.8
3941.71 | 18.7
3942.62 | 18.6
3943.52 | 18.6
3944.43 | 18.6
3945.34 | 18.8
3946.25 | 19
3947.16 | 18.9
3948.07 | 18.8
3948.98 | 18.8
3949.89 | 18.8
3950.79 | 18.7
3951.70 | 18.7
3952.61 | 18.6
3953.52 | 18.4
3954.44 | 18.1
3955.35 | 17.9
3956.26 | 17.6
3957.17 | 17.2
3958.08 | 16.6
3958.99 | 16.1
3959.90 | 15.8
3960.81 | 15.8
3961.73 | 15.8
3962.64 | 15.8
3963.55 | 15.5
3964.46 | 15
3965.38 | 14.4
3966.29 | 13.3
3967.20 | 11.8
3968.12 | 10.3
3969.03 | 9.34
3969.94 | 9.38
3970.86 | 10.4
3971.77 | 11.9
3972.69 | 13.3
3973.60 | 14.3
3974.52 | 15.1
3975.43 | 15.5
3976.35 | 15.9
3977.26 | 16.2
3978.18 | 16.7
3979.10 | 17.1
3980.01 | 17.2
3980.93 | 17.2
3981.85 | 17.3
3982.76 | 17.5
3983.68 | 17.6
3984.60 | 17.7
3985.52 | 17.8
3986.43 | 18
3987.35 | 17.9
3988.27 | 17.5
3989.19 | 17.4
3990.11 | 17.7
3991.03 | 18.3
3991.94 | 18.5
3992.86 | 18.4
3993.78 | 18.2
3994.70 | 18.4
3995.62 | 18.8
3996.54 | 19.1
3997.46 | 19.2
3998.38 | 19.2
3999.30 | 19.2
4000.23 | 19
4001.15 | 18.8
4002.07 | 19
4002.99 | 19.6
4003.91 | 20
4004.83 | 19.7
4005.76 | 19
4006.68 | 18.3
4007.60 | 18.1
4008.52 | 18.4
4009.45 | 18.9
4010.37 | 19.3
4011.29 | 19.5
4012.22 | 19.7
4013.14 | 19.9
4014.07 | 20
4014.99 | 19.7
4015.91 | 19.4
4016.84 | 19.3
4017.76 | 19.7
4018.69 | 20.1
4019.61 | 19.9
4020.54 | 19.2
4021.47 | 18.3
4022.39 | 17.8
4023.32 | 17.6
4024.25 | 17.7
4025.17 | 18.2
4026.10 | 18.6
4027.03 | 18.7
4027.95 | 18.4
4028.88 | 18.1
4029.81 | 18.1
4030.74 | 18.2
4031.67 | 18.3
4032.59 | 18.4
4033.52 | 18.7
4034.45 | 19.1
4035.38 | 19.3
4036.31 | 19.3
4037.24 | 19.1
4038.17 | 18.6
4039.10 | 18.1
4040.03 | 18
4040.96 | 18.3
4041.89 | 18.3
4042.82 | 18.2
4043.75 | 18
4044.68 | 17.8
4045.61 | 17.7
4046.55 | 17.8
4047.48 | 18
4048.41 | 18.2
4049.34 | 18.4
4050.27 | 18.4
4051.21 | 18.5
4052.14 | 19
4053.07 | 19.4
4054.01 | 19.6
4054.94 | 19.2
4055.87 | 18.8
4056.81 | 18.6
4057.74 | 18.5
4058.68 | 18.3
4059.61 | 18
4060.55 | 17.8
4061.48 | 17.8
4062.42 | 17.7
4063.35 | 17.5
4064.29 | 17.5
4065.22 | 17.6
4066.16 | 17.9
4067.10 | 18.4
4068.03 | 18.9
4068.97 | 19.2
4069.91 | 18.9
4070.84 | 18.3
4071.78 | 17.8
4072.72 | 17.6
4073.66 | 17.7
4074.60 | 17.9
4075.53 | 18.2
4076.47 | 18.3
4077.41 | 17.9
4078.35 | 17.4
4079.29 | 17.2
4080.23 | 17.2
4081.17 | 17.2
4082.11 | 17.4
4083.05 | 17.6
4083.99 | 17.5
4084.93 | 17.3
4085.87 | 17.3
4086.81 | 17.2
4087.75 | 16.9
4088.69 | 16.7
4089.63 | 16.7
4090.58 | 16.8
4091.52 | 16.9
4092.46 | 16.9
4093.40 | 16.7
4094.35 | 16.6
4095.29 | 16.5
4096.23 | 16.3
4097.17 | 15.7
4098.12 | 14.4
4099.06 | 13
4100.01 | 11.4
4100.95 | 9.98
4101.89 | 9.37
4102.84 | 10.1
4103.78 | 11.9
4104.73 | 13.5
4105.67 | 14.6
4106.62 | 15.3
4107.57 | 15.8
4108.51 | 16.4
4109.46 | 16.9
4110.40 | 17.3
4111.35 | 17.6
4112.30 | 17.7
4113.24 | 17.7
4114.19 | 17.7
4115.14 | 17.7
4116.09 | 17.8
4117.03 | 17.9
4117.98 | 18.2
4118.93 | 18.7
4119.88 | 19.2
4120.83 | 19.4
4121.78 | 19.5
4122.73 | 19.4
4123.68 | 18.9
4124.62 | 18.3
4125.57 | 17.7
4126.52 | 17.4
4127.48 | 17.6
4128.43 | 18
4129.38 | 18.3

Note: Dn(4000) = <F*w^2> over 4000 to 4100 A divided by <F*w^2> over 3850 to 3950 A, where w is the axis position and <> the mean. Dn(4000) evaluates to 1.1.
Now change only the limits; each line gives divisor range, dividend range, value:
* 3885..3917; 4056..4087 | 1.19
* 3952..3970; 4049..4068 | 1.26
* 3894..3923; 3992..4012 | 1.09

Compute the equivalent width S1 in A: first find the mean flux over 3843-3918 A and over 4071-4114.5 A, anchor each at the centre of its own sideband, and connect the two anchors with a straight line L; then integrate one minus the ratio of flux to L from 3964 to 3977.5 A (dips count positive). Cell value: 3.00 A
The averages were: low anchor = 17.2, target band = 13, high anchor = 16.1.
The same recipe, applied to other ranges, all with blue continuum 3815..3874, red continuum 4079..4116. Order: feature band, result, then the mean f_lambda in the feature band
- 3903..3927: -2.9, 18.7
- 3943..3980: 1.1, 15.9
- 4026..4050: -3.4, 18.4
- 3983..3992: -0.8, 17.8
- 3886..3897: 2.3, 13.3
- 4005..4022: -3.2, 19.3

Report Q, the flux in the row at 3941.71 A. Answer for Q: 18.7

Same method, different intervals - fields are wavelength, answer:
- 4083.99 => 17.5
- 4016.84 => 19.3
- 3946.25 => 19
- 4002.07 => 19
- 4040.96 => 18.3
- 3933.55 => 13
